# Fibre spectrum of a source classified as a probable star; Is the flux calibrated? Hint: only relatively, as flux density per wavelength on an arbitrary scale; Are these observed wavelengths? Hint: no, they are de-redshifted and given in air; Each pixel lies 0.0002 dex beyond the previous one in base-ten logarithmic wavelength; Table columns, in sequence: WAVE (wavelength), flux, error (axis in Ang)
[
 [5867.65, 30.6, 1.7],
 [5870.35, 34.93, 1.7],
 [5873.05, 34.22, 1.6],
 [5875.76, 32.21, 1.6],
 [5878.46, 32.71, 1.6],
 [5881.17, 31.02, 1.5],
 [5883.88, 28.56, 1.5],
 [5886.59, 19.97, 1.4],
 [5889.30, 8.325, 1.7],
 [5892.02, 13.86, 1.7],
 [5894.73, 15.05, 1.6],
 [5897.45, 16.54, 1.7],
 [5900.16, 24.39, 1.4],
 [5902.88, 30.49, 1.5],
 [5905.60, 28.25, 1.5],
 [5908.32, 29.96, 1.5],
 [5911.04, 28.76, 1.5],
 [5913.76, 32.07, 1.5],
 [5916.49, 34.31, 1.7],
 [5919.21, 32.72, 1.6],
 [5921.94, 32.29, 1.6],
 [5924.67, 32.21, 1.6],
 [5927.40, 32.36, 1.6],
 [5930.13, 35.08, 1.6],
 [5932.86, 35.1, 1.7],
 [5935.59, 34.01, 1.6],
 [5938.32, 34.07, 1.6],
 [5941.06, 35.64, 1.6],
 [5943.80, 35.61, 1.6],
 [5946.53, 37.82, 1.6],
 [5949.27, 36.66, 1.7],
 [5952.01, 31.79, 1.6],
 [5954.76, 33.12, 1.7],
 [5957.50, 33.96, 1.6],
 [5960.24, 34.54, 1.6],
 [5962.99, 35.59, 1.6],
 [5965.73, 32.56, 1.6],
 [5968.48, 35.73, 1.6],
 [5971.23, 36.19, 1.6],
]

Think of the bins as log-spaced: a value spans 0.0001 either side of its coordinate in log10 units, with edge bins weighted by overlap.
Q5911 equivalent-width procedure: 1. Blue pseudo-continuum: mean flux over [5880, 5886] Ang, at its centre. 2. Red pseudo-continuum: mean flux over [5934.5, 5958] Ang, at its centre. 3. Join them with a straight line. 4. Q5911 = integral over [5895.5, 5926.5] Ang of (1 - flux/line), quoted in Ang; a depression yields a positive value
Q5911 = 2.3 Ang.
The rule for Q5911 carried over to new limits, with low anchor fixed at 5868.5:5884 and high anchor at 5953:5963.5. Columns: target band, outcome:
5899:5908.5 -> 1.4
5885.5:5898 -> 7.0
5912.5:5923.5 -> 0.2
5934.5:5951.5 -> -0.8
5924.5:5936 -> -0.1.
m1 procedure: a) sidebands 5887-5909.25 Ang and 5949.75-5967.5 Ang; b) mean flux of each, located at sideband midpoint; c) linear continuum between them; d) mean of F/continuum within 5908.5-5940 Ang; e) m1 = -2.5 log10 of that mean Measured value -0.25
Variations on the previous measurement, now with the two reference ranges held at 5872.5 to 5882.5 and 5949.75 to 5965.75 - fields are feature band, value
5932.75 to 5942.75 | -0.038 mag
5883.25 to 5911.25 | 0.445 mag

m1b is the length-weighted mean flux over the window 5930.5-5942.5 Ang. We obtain 34.7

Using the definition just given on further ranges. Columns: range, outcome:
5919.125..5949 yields 34.4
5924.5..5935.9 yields 33.9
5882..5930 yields 26.2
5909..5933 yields 32.6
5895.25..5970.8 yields 32.3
